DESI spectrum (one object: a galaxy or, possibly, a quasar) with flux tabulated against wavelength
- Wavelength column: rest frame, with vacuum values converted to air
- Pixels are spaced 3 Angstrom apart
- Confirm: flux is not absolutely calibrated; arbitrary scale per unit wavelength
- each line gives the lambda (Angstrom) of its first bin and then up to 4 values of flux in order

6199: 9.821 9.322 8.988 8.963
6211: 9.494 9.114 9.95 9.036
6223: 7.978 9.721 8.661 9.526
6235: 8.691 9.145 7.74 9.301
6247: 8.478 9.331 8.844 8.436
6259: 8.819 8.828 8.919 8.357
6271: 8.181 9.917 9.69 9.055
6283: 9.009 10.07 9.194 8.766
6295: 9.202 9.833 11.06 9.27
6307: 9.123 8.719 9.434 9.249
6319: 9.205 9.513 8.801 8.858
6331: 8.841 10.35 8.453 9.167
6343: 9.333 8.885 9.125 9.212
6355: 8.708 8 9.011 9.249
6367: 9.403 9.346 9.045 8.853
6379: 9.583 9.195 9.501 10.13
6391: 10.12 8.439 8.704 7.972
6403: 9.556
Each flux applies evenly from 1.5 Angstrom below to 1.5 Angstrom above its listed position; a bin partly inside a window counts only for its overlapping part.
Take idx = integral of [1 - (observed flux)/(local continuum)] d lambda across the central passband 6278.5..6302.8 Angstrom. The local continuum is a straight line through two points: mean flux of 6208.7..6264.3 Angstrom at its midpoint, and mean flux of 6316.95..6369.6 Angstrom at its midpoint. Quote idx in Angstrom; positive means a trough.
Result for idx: -1.4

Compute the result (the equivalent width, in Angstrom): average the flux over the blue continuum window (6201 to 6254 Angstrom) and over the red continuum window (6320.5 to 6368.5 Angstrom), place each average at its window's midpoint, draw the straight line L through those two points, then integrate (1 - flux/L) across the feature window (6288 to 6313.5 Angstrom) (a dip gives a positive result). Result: -1.0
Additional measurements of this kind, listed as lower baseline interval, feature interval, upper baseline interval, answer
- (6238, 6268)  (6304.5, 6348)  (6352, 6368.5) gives -1.4 Angstrom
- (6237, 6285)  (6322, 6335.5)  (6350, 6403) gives -0.3 Angstrom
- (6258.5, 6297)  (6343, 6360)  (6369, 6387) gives 0.7 Angstrom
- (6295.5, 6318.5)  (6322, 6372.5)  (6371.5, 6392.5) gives 2.3 Angstrom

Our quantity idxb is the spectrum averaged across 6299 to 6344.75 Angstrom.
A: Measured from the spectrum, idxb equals 9.3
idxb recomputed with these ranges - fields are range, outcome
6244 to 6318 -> 9.16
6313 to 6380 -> 9.1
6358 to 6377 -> 9.07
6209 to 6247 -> 9.01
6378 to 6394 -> 9.59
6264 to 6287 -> 9.13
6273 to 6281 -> 9.56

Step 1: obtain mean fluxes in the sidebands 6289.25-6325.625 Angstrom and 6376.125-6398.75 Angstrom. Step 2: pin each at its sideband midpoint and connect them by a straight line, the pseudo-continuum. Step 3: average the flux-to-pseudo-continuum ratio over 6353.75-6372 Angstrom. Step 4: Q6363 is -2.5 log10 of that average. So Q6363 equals 0.05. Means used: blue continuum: 9.36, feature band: 8.96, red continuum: 9.33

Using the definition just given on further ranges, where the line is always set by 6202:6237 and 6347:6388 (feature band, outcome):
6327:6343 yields 0.00 mag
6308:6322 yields -0.01 mag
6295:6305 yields -0.10 mag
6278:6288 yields -0.03 mag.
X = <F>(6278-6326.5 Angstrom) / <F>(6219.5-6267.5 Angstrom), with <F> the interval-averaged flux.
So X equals 1.1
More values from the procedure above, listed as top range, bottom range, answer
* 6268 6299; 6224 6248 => 1.04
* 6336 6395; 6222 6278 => 1.03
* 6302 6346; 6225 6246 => 1.03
